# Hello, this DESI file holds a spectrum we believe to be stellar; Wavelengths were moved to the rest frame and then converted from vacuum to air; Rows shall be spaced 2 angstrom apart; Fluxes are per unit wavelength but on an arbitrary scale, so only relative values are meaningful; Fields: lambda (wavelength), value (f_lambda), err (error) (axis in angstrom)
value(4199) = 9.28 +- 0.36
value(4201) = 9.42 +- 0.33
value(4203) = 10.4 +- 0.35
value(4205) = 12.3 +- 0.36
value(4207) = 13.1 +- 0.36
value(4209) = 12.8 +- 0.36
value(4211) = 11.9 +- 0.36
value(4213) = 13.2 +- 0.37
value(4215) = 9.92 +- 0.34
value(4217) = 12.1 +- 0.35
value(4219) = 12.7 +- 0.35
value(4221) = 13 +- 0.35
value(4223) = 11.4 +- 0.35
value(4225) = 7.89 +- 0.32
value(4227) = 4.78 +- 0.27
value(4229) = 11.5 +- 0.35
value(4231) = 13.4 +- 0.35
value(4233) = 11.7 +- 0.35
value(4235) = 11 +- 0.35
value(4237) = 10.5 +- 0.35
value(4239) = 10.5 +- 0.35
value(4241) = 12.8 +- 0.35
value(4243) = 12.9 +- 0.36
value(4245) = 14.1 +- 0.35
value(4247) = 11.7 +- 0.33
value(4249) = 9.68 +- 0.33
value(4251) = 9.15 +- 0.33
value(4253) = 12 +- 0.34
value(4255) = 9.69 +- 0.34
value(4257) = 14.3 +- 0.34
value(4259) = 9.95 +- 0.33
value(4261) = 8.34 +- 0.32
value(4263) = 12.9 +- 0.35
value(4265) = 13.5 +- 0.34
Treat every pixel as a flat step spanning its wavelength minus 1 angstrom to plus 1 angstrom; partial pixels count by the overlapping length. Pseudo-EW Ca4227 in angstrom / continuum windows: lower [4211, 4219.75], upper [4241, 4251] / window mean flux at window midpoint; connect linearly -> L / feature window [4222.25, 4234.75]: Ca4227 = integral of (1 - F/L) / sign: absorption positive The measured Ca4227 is 1.9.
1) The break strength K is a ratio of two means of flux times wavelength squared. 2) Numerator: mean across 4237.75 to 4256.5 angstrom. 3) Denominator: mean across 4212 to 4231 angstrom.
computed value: 1.07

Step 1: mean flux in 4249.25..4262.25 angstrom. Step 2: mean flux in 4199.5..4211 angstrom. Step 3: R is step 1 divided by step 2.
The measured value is 0.9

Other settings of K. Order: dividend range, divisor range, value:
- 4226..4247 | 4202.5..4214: 0.93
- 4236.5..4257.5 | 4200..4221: 0.99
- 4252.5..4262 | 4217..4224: 0.89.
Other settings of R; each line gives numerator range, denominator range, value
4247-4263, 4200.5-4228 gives 0.96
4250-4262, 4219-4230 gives 1.06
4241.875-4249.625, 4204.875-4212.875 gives 0.97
